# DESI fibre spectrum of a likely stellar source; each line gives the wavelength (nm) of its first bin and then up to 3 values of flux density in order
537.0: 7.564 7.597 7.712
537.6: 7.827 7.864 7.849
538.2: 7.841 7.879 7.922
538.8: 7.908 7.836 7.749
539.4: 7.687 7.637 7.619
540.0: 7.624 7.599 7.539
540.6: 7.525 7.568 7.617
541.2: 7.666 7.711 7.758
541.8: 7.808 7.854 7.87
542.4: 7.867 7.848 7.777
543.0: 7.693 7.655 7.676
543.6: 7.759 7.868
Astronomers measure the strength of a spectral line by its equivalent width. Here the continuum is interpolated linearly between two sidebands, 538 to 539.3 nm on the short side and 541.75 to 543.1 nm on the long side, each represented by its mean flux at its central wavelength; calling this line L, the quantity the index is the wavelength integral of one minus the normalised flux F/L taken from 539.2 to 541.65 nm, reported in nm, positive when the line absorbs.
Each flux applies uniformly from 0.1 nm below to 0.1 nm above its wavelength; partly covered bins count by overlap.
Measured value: 0.06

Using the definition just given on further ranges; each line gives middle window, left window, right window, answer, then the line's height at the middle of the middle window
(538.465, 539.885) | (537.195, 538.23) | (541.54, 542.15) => 0.01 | 7.8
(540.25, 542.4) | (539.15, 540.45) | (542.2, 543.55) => 0.00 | 7.7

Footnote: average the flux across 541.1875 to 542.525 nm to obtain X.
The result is 7.8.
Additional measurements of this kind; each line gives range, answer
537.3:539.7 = 7.81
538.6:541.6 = 7.67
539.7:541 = 7.58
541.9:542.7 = 7.86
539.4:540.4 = 7.62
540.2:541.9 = 7.65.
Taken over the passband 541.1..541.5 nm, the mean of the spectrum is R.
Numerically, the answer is 7.69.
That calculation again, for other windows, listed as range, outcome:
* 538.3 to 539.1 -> 7.89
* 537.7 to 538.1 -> 7.86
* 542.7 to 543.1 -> 7.73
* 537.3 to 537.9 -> 7.8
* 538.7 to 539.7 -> 7.76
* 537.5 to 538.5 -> 7.85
